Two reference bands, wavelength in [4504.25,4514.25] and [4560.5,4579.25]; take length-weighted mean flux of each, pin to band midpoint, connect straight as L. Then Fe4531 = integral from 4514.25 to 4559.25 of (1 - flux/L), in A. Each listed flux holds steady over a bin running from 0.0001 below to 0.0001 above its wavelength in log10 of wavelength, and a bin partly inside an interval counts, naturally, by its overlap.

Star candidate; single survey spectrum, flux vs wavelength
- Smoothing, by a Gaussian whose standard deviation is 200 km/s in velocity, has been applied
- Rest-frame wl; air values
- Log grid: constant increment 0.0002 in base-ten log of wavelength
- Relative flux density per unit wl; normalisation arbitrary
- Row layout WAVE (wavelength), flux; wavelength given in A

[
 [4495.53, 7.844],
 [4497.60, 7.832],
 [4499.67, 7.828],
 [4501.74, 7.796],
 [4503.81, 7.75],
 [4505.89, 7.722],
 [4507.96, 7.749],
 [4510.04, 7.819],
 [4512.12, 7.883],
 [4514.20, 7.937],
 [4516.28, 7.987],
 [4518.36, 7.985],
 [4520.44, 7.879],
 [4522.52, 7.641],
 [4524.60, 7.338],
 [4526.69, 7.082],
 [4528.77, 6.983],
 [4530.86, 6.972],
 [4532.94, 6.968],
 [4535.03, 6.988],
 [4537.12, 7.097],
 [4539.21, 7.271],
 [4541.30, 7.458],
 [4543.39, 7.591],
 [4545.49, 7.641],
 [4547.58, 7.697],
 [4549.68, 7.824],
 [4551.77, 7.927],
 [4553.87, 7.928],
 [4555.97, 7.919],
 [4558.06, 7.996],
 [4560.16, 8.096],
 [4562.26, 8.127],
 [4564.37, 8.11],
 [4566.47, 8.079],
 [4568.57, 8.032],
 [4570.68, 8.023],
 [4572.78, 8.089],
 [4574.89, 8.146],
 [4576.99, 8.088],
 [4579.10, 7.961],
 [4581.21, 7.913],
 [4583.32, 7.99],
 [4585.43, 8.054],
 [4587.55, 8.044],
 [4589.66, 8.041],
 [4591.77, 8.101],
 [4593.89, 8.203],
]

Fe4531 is 2.18 A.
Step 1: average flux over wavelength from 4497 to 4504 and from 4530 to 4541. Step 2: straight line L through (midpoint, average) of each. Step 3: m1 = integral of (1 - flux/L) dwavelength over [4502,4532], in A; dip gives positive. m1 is -0.6 A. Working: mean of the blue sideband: 7.81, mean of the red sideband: 7.09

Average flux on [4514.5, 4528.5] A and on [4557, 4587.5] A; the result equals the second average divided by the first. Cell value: 1.1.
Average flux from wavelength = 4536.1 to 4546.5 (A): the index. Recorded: 7.41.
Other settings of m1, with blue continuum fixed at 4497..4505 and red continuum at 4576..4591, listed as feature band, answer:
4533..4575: 0.86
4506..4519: -0.08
